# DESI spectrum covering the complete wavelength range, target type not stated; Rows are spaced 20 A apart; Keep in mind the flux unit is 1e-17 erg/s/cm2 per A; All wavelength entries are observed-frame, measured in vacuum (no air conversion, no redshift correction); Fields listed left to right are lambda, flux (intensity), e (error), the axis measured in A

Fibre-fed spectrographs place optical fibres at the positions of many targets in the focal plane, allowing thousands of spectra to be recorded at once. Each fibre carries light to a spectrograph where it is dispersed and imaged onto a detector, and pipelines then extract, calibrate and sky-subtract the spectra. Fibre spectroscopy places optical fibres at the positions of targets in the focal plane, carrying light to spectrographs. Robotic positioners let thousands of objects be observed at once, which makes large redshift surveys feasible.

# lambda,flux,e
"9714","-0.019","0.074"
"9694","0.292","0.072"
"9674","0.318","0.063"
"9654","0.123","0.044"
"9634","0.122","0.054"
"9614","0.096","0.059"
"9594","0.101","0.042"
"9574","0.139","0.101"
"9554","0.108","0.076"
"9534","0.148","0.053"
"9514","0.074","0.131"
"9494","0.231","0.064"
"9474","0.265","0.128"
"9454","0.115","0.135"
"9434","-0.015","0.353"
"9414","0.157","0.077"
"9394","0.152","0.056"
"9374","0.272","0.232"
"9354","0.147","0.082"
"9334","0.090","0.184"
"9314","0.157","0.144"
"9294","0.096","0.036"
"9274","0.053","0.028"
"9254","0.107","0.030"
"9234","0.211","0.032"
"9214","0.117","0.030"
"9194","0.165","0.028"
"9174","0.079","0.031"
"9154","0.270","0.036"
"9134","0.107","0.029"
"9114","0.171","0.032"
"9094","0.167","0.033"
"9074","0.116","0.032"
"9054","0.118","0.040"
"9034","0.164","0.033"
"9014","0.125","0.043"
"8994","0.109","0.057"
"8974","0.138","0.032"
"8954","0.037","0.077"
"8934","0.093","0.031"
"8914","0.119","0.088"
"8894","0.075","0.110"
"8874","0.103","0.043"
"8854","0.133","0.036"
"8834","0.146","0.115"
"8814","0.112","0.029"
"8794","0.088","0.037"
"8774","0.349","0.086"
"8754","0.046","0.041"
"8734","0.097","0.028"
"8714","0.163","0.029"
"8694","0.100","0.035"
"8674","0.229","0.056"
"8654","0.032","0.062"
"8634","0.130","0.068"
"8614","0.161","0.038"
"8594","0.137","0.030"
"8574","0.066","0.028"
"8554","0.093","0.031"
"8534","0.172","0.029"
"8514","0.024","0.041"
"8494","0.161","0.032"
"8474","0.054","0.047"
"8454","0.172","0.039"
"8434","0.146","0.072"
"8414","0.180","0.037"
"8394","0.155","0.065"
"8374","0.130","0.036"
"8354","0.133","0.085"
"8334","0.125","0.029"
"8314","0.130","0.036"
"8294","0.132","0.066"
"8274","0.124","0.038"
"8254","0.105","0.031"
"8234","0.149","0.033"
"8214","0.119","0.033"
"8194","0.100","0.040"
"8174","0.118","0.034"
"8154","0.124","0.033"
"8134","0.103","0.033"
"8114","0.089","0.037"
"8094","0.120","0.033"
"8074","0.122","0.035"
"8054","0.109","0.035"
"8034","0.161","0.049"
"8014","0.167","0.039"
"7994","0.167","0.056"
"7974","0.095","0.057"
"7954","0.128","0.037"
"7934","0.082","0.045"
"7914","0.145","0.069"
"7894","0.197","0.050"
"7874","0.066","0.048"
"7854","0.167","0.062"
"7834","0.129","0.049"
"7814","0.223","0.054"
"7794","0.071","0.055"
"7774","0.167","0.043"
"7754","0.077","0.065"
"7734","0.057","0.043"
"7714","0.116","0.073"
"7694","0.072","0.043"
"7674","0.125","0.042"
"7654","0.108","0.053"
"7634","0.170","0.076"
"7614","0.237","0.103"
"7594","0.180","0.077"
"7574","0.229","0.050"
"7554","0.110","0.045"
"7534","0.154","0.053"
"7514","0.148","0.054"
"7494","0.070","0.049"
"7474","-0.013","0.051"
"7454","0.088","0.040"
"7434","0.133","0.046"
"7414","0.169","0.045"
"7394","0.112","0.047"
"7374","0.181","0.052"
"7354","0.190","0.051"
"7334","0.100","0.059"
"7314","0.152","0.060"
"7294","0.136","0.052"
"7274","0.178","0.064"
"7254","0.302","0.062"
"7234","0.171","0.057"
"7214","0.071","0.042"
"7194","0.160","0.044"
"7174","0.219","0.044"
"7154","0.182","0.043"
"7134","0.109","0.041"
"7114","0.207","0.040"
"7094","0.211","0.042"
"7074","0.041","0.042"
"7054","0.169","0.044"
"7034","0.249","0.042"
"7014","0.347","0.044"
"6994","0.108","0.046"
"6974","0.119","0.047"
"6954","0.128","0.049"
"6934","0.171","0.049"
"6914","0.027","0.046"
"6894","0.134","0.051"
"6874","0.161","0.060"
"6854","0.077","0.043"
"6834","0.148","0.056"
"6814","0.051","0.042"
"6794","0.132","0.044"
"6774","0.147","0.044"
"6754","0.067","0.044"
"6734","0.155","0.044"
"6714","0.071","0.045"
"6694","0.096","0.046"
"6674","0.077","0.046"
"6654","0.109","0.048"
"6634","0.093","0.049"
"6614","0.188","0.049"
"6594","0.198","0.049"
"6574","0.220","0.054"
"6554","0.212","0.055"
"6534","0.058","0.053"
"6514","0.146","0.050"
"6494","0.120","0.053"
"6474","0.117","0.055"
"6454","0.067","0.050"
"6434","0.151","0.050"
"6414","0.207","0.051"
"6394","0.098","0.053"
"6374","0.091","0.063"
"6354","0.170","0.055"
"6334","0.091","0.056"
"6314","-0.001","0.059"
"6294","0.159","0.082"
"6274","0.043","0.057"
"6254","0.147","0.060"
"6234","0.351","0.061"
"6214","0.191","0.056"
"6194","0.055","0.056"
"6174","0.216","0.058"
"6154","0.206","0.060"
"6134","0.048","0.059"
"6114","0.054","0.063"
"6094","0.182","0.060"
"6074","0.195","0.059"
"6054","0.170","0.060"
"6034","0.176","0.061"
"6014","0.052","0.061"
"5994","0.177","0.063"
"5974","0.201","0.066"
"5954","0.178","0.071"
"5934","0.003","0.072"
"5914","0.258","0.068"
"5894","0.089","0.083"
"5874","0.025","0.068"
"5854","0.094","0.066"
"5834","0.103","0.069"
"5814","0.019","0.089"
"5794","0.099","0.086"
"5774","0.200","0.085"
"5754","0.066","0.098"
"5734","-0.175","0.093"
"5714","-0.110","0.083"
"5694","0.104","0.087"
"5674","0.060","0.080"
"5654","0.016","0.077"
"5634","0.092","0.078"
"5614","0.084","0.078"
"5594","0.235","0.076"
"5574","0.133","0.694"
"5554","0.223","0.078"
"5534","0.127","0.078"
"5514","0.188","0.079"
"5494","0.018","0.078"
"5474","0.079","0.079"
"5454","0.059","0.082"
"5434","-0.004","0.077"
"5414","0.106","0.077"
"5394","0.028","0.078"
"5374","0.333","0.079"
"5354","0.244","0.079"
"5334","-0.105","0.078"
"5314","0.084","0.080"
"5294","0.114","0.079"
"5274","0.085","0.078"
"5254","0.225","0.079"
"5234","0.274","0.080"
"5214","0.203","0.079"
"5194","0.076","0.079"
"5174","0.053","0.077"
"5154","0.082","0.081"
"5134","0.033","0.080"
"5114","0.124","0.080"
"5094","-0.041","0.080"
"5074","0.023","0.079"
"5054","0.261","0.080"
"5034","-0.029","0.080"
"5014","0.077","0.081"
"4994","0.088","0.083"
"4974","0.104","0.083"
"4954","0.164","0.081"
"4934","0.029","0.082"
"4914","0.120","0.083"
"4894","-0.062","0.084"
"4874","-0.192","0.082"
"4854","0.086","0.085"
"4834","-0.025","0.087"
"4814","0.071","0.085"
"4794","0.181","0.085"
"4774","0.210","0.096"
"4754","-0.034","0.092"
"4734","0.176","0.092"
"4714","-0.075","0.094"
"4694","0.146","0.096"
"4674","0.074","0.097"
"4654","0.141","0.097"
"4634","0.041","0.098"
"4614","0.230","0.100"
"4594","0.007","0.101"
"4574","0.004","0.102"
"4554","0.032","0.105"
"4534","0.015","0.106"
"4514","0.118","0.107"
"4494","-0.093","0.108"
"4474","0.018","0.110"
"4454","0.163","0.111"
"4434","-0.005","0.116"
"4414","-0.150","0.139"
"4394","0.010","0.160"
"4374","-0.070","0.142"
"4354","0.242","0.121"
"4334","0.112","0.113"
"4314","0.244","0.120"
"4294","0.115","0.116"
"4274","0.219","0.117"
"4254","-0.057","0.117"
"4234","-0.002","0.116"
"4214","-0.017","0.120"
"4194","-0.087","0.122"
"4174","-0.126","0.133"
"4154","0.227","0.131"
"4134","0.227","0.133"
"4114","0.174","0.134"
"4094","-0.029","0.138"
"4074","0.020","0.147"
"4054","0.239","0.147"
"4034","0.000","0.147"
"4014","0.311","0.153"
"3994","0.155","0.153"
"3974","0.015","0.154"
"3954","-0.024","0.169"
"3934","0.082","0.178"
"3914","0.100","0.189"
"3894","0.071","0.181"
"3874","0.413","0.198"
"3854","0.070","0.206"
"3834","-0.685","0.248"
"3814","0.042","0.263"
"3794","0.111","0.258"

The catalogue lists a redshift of 0.883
